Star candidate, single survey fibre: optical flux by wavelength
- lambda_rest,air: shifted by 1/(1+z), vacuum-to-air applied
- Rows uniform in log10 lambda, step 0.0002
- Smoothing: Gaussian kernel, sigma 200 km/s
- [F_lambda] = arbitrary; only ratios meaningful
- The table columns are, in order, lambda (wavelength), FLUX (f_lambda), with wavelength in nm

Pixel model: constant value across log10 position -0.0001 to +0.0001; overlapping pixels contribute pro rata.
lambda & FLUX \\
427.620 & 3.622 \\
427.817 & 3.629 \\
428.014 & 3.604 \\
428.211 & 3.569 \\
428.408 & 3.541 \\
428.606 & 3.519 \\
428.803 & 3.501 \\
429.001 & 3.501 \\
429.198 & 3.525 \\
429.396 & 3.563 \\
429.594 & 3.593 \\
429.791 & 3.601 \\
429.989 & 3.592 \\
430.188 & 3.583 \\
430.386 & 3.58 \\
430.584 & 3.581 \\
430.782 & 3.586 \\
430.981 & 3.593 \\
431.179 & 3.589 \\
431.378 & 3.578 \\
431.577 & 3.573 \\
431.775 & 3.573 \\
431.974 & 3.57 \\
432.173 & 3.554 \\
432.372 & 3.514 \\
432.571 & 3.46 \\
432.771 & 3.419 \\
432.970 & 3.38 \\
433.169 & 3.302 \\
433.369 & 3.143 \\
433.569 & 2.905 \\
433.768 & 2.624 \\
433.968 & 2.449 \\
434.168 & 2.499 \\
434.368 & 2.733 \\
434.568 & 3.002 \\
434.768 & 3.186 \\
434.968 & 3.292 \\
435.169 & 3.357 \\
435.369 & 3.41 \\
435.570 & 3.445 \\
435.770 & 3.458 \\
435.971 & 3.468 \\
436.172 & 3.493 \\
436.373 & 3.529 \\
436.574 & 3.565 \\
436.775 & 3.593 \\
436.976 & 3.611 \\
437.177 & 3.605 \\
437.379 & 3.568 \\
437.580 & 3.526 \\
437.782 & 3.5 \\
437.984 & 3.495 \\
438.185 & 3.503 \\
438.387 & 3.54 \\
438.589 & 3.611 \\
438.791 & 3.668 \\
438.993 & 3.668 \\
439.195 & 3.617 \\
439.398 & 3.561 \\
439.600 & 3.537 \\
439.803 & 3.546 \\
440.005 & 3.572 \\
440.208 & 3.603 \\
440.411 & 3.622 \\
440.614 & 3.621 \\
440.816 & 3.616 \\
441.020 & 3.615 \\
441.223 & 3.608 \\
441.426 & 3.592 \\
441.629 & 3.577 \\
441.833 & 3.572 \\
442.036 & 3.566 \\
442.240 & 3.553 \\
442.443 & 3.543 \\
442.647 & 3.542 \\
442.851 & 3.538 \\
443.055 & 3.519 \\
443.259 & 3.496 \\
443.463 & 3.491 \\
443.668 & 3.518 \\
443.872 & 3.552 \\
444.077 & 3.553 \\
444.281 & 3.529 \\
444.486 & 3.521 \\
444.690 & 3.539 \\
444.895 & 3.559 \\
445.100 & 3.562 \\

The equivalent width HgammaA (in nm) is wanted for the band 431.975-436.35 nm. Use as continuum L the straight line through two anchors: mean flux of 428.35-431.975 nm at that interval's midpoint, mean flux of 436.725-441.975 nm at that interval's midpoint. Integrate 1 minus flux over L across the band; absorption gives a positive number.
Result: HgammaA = 0.45 nm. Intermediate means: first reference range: 3.57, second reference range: 3.58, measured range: 3.21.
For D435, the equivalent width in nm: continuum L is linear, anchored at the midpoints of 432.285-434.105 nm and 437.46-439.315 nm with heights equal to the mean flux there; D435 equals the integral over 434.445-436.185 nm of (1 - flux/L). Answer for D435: -0.01 nm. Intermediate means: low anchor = 3.12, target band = 3.33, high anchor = 3.57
